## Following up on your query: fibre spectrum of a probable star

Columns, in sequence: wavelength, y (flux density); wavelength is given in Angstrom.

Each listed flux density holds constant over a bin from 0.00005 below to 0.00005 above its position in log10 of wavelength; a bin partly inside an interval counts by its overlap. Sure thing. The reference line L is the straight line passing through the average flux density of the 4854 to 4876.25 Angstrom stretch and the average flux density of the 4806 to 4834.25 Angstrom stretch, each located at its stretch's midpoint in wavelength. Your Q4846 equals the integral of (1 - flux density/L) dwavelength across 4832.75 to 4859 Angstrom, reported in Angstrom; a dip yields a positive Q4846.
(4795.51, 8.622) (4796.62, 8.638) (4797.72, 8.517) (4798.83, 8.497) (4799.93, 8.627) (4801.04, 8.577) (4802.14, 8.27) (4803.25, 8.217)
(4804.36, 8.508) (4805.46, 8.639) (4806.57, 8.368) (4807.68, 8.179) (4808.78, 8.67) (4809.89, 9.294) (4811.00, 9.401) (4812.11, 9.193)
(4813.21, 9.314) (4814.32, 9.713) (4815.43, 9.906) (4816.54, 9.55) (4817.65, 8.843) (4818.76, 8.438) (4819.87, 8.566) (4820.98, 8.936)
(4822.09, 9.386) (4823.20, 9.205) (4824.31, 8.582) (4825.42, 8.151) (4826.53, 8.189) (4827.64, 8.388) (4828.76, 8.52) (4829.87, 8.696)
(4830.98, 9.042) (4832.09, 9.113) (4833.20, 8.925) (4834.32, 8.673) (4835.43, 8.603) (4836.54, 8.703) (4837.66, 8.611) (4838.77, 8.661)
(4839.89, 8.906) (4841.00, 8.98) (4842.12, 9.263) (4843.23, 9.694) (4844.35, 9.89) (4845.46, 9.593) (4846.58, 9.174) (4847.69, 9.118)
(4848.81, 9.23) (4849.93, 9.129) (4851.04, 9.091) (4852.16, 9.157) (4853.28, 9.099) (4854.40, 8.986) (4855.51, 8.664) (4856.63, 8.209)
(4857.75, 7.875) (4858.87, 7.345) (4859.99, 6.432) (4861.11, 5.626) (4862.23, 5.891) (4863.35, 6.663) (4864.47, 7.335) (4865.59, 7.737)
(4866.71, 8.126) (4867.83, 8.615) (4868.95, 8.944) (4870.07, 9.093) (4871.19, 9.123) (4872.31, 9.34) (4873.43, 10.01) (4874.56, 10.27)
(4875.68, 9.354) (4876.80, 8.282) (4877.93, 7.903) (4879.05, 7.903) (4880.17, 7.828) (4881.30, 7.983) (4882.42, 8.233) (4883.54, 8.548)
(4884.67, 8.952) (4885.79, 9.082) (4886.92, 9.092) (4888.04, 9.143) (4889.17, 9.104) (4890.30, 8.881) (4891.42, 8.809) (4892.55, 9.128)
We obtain -1.35 Angstrom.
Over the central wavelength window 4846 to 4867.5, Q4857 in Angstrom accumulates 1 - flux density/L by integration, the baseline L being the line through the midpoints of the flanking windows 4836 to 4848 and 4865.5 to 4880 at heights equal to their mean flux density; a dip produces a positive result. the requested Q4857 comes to 2.3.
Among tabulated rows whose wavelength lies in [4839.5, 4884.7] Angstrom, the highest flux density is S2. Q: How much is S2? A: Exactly 10.27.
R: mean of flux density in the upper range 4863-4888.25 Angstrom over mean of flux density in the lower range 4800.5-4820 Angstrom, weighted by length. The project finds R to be 1.0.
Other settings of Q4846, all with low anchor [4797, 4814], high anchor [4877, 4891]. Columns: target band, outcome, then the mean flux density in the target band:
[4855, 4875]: 1.23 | 8.06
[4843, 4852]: -0.76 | 9.34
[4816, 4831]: -0.12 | 8.74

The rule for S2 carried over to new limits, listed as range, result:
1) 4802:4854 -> 9.906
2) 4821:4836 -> 9.386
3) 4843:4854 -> 9.89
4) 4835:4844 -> 9.694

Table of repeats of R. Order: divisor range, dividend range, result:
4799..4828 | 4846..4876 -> 0.96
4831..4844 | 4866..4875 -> 1.02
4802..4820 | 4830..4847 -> 1.02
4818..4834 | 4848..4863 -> 0.92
